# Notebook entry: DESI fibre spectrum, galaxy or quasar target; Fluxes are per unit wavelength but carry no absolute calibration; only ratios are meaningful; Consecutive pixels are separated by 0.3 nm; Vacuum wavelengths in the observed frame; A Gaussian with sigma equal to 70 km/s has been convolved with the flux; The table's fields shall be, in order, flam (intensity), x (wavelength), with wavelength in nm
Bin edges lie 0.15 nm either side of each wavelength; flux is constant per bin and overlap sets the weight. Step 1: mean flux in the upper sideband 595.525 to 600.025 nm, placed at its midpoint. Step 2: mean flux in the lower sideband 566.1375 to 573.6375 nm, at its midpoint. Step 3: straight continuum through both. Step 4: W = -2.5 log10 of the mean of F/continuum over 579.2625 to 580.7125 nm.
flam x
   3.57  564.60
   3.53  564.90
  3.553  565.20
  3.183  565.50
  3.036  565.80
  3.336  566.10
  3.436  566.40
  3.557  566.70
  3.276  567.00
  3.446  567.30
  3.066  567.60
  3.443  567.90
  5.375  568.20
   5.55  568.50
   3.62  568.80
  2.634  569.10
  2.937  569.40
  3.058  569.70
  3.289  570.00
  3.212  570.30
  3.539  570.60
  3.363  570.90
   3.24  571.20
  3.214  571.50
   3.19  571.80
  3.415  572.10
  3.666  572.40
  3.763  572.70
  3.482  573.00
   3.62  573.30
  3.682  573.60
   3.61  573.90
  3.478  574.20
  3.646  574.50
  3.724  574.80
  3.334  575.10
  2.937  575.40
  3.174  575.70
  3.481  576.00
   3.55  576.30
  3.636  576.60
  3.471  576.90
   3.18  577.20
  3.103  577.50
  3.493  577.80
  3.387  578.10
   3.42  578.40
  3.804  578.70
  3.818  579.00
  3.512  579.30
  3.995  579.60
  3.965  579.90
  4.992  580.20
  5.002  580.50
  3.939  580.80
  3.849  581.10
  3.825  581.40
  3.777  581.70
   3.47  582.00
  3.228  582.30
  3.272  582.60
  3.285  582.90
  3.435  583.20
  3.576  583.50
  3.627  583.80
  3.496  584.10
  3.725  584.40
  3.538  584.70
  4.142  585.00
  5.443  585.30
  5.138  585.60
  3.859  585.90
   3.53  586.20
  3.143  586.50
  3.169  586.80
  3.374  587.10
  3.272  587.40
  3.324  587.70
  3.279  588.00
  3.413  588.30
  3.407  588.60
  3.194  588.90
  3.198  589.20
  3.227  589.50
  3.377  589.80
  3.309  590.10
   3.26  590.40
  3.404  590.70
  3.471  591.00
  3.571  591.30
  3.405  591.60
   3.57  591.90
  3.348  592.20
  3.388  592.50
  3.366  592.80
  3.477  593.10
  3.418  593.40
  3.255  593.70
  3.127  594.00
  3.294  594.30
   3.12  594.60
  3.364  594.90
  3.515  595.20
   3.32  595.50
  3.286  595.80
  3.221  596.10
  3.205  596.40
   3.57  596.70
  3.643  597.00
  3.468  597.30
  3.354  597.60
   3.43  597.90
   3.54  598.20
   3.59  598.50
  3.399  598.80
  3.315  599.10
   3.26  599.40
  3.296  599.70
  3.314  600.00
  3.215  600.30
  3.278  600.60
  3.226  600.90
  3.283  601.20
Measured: -0.24 mag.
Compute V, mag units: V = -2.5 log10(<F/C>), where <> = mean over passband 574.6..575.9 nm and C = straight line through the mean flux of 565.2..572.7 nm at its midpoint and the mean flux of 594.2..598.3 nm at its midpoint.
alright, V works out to 0.044 mag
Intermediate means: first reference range 3.47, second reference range 3.38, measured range 3.31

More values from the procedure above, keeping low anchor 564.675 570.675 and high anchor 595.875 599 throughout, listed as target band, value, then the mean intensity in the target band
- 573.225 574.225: -0.037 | 3.61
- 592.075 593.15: 0.019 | 3.39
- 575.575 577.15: 0.011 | 3.45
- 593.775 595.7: 0.050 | 3.29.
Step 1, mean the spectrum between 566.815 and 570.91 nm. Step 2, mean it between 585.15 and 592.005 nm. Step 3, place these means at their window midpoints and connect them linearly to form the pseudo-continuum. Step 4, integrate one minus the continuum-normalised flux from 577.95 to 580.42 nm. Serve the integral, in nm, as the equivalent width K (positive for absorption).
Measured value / -0.24 nm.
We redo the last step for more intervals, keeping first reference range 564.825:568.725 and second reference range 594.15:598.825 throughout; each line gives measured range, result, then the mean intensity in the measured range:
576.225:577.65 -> 0.08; 3.38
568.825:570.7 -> 0.26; 3.13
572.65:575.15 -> 0.01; 3.6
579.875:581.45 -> -0.34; 4.31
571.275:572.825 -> 0.08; 3.43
